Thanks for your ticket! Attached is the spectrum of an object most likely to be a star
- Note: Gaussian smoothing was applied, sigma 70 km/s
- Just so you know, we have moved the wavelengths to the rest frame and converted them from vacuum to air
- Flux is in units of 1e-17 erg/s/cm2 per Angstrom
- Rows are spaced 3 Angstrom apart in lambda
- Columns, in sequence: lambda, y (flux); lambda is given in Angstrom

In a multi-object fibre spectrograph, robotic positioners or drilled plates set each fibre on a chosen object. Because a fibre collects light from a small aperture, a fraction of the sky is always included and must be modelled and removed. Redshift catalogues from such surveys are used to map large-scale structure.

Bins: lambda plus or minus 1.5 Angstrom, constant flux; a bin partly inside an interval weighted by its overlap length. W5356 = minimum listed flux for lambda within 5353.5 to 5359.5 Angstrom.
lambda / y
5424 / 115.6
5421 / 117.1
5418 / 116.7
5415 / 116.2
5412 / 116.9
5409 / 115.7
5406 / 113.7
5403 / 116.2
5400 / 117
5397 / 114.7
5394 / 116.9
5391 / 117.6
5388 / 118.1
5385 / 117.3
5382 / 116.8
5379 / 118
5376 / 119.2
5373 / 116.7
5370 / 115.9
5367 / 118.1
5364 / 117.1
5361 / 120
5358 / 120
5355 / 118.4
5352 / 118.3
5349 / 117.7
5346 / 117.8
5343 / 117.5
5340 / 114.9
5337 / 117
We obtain 118.4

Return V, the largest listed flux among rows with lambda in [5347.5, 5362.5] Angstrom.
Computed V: 120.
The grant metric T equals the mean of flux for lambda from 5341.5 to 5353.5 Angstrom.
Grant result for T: 118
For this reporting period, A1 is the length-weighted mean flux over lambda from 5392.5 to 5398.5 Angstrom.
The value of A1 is 116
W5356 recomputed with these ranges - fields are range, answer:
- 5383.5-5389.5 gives 117.3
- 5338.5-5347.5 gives 114.9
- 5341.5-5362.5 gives 117.5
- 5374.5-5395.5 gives 116.8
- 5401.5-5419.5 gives 113.7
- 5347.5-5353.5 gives 117.7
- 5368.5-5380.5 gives 115.9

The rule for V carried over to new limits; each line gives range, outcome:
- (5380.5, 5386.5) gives 117.3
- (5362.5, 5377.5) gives 119.2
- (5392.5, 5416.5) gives 117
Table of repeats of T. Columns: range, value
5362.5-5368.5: 118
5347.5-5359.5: 119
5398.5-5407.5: 116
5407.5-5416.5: 116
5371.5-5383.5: 118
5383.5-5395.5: 117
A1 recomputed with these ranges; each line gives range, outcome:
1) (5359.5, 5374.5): 118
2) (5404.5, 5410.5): 115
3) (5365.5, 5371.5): 117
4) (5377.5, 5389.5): 118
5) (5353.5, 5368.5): 119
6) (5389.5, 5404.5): 116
